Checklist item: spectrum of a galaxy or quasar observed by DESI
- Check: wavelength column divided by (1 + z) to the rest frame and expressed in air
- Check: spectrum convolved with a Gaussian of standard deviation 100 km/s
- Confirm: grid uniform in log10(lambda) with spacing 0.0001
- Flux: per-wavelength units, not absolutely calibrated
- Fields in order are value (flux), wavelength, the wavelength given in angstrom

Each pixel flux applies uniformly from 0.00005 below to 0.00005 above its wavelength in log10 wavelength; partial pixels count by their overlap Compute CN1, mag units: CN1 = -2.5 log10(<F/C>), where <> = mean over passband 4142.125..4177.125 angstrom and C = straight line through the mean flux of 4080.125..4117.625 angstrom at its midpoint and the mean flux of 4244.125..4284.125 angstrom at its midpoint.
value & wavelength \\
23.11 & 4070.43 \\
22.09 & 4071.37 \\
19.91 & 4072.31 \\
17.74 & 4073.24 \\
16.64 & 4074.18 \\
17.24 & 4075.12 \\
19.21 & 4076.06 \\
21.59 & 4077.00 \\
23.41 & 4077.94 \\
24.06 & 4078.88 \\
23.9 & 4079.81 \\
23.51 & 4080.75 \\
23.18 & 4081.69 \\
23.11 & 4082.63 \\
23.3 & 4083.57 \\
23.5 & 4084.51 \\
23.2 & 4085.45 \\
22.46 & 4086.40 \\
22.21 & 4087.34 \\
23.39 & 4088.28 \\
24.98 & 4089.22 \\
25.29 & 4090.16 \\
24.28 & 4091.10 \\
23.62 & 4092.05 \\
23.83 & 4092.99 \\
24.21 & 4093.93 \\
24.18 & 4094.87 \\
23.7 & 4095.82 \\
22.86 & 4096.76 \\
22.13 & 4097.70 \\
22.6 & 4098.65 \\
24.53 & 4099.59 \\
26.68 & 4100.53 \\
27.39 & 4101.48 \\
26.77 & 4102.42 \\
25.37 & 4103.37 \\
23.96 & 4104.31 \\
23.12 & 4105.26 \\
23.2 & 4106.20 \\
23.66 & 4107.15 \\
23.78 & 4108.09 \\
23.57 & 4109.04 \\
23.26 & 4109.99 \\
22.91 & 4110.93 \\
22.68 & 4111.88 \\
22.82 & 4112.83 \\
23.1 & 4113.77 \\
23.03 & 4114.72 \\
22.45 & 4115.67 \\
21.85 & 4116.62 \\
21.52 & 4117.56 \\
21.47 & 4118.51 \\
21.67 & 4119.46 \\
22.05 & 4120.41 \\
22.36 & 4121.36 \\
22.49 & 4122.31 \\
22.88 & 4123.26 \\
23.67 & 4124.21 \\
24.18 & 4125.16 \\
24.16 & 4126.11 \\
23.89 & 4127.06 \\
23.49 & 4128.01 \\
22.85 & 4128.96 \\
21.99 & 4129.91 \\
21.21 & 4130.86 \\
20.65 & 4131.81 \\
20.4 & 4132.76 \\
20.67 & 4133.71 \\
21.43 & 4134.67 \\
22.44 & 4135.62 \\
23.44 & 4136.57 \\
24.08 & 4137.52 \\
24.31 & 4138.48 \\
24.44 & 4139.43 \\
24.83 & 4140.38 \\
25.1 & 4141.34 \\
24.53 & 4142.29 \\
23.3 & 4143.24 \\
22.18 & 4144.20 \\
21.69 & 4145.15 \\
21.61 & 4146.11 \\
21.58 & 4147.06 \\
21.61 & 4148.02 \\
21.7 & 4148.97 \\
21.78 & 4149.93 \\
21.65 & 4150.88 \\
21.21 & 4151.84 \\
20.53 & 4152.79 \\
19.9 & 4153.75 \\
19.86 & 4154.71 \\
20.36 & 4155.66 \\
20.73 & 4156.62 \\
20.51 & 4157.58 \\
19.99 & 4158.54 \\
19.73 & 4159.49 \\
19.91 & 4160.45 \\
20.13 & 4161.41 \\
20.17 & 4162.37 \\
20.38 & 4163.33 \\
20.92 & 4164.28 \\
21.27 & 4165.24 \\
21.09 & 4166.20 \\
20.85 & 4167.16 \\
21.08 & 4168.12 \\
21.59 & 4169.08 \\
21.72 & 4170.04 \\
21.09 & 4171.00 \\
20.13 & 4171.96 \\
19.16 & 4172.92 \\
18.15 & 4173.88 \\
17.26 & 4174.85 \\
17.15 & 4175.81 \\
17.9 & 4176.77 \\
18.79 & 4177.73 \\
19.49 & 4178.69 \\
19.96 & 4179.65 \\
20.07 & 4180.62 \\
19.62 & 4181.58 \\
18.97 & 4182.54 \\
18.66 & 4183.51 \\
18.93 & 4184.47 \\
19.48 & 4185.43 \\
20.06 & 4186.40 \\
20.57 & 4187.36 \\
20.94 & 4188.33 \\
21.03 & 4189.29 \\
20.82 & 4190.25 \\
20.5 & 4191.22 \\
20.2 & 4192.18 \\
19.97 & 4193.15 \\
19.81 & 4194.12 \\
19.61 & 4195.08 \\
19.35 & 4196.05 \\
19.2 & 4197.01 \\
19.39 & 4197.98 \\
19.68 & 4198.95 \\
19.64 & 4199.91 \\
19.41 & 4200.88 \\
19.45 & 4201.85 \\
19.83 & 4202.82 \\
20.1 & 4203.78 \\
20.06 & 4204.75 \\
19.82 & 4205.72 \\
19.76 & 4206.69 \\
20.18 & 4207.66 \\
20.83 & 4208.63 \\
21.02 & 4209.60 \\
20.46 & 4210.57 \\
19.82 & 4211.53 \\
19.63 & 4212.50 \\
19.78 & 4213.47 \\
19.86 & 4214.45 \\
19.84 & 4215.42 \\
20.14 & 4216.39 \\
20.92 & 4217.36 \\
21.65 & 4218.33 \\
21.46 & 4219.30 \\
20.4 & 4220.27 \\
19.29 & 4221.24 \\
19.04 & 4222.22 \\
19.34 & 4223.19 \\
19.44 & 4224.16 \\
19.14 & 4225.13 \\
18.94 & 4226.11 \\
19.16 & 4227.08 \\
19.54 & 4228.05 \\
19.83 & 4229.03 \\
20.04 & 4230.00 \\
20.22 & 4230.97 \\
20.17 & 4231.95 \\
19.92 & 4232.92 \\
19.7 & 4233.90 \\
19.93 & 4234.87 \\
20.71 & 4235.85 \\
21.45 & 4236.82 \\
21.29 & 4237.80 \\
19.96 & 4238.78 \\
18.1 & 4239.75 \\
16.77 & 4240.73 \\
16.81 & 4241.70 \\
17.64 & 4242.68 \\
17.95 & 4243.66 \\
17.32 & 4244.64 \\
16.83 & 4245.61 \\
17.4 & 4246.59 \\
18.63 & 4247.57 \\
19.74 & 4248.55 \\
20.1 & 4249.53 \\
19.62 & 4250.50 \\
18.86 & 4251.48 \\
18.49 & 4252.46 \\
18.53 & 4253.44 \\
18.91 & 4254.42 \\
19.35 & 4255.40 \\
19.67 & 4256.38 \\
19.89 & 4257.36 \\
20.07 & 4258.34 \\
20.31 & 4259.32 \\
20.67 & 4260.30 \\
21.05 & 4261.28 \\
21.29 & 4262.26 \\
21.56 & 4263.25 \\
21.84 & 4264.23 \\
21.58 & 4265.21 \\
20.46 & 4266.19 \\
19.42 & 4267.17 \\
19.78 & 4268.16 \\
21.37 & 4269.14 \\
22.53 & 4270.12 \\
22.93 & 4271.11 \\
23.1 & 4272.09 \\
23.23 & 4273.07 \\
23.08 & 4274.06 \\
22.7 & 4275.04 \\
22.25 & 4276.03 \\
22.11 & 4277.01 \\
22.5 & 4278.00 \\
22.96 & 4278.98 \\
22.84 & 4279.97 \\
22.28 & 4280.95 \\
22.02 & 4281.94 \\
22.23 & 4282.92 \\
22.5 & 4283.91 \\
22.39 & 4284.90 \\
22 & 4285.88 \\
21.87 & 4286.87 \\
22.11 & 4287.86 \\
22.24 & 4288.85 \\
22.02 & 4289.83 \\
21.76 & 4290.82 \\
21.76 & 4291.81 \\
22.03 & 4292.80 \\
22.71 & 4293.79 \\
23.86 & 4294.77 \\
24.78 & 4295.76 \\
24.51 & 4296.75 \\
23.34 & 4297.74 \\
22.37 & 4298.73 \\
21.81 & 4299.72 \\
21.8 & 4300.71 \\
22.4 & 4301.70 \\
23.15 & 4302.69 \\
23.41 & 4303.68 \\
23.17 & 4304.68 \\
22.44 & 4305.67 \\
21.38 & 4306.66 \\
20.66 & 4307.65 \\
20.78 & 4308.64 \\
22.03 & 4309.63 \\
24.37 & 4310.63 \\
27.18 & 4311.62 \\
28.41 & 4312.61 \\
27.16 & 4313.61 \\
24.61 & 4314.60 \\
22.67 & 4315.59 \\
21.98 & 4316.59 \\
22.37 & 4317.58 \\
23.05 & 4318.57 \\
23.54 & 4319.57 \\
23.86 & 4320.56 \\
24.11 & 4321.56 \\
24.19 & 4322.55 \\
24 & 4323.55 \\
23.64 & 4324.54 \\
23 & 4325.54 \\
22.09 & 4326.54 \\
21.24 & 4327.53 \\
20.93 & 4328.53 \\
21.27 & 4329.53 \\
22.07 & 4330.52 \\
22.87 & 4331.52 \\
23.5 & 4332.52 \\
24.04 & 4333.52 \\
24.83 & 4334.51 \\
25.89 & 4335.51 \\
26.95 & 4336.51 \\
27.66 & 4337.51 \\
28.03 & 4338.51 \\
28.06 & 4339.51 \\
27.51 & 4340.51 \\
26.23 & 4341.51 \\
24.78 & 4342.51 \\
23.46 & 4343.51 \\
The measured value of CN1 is 0.10 mag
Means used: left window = 23.7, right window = 20.8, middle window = 20.6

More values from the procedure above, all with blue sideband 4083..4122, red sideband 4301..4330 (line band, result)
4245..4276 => 0.14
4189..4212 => 0.17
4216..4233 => 0.17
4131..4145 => 0.02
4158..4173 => 0.14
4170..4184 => 0.22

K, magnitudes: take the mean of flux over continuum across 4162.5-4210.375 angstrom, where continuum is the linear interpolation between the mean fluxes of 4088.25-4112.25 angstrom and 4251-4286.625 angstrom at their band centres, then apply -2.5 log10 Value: 0.141 mag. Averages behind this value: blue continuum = 24.1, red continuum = 21.3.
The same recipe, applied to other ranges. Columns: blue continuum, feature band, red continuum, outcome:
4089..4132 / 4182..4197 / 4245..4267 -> 0.08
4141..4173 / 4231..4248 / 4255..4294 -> 0.14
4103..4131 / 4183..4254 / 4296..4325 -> 0.18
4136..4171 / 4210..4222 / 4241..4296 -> 0.05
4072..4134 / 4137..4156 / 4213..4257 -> -0.03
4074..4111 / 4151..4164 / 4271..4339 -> 0.15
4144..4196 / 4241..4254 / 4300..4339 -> 0.20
